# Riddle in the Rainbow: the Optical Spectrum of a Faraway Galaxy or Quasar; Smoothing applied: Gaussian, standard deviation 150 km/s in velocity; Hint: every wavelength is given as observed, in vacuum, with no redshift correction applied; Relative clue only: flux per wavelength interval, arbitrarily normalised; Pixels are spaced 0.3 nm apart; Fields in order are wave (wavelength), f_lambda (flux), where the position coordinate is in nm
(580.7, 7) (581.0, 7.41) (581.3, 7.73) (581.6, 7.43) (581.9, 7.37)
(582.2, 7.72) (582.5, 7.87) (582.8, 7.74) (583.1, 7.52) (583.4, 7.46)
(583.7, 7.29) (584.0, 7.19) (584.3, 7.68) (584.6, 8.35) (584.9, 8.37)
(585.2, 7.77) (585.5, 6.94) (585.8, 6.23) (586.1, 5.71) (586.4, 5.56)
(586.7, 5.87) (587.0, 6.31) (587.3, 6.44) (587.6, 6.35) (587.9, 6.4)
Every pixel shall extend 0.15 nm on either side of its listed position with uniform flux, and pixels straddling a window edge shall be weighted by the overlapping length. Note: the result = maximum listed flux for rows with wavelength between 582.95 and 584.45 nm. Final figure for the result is 7.68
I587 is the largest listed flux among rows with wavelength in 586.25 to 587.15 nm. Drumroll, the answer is 6.31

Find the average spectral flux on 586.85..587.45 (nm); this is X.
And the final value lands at 6.38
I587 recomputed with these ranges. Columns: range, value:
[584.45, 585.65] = 8.37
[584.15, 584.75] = 8.35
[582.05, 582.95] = 7.87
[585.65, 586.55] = 6.23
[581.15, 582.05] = 7.73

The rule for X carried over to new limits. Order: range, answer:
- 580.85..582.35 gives 7.53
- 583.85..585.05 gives 7.9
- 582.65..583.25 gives 7.63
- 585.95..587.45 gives 5.98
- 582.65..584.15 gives 7.44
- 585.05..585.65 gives 7.36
